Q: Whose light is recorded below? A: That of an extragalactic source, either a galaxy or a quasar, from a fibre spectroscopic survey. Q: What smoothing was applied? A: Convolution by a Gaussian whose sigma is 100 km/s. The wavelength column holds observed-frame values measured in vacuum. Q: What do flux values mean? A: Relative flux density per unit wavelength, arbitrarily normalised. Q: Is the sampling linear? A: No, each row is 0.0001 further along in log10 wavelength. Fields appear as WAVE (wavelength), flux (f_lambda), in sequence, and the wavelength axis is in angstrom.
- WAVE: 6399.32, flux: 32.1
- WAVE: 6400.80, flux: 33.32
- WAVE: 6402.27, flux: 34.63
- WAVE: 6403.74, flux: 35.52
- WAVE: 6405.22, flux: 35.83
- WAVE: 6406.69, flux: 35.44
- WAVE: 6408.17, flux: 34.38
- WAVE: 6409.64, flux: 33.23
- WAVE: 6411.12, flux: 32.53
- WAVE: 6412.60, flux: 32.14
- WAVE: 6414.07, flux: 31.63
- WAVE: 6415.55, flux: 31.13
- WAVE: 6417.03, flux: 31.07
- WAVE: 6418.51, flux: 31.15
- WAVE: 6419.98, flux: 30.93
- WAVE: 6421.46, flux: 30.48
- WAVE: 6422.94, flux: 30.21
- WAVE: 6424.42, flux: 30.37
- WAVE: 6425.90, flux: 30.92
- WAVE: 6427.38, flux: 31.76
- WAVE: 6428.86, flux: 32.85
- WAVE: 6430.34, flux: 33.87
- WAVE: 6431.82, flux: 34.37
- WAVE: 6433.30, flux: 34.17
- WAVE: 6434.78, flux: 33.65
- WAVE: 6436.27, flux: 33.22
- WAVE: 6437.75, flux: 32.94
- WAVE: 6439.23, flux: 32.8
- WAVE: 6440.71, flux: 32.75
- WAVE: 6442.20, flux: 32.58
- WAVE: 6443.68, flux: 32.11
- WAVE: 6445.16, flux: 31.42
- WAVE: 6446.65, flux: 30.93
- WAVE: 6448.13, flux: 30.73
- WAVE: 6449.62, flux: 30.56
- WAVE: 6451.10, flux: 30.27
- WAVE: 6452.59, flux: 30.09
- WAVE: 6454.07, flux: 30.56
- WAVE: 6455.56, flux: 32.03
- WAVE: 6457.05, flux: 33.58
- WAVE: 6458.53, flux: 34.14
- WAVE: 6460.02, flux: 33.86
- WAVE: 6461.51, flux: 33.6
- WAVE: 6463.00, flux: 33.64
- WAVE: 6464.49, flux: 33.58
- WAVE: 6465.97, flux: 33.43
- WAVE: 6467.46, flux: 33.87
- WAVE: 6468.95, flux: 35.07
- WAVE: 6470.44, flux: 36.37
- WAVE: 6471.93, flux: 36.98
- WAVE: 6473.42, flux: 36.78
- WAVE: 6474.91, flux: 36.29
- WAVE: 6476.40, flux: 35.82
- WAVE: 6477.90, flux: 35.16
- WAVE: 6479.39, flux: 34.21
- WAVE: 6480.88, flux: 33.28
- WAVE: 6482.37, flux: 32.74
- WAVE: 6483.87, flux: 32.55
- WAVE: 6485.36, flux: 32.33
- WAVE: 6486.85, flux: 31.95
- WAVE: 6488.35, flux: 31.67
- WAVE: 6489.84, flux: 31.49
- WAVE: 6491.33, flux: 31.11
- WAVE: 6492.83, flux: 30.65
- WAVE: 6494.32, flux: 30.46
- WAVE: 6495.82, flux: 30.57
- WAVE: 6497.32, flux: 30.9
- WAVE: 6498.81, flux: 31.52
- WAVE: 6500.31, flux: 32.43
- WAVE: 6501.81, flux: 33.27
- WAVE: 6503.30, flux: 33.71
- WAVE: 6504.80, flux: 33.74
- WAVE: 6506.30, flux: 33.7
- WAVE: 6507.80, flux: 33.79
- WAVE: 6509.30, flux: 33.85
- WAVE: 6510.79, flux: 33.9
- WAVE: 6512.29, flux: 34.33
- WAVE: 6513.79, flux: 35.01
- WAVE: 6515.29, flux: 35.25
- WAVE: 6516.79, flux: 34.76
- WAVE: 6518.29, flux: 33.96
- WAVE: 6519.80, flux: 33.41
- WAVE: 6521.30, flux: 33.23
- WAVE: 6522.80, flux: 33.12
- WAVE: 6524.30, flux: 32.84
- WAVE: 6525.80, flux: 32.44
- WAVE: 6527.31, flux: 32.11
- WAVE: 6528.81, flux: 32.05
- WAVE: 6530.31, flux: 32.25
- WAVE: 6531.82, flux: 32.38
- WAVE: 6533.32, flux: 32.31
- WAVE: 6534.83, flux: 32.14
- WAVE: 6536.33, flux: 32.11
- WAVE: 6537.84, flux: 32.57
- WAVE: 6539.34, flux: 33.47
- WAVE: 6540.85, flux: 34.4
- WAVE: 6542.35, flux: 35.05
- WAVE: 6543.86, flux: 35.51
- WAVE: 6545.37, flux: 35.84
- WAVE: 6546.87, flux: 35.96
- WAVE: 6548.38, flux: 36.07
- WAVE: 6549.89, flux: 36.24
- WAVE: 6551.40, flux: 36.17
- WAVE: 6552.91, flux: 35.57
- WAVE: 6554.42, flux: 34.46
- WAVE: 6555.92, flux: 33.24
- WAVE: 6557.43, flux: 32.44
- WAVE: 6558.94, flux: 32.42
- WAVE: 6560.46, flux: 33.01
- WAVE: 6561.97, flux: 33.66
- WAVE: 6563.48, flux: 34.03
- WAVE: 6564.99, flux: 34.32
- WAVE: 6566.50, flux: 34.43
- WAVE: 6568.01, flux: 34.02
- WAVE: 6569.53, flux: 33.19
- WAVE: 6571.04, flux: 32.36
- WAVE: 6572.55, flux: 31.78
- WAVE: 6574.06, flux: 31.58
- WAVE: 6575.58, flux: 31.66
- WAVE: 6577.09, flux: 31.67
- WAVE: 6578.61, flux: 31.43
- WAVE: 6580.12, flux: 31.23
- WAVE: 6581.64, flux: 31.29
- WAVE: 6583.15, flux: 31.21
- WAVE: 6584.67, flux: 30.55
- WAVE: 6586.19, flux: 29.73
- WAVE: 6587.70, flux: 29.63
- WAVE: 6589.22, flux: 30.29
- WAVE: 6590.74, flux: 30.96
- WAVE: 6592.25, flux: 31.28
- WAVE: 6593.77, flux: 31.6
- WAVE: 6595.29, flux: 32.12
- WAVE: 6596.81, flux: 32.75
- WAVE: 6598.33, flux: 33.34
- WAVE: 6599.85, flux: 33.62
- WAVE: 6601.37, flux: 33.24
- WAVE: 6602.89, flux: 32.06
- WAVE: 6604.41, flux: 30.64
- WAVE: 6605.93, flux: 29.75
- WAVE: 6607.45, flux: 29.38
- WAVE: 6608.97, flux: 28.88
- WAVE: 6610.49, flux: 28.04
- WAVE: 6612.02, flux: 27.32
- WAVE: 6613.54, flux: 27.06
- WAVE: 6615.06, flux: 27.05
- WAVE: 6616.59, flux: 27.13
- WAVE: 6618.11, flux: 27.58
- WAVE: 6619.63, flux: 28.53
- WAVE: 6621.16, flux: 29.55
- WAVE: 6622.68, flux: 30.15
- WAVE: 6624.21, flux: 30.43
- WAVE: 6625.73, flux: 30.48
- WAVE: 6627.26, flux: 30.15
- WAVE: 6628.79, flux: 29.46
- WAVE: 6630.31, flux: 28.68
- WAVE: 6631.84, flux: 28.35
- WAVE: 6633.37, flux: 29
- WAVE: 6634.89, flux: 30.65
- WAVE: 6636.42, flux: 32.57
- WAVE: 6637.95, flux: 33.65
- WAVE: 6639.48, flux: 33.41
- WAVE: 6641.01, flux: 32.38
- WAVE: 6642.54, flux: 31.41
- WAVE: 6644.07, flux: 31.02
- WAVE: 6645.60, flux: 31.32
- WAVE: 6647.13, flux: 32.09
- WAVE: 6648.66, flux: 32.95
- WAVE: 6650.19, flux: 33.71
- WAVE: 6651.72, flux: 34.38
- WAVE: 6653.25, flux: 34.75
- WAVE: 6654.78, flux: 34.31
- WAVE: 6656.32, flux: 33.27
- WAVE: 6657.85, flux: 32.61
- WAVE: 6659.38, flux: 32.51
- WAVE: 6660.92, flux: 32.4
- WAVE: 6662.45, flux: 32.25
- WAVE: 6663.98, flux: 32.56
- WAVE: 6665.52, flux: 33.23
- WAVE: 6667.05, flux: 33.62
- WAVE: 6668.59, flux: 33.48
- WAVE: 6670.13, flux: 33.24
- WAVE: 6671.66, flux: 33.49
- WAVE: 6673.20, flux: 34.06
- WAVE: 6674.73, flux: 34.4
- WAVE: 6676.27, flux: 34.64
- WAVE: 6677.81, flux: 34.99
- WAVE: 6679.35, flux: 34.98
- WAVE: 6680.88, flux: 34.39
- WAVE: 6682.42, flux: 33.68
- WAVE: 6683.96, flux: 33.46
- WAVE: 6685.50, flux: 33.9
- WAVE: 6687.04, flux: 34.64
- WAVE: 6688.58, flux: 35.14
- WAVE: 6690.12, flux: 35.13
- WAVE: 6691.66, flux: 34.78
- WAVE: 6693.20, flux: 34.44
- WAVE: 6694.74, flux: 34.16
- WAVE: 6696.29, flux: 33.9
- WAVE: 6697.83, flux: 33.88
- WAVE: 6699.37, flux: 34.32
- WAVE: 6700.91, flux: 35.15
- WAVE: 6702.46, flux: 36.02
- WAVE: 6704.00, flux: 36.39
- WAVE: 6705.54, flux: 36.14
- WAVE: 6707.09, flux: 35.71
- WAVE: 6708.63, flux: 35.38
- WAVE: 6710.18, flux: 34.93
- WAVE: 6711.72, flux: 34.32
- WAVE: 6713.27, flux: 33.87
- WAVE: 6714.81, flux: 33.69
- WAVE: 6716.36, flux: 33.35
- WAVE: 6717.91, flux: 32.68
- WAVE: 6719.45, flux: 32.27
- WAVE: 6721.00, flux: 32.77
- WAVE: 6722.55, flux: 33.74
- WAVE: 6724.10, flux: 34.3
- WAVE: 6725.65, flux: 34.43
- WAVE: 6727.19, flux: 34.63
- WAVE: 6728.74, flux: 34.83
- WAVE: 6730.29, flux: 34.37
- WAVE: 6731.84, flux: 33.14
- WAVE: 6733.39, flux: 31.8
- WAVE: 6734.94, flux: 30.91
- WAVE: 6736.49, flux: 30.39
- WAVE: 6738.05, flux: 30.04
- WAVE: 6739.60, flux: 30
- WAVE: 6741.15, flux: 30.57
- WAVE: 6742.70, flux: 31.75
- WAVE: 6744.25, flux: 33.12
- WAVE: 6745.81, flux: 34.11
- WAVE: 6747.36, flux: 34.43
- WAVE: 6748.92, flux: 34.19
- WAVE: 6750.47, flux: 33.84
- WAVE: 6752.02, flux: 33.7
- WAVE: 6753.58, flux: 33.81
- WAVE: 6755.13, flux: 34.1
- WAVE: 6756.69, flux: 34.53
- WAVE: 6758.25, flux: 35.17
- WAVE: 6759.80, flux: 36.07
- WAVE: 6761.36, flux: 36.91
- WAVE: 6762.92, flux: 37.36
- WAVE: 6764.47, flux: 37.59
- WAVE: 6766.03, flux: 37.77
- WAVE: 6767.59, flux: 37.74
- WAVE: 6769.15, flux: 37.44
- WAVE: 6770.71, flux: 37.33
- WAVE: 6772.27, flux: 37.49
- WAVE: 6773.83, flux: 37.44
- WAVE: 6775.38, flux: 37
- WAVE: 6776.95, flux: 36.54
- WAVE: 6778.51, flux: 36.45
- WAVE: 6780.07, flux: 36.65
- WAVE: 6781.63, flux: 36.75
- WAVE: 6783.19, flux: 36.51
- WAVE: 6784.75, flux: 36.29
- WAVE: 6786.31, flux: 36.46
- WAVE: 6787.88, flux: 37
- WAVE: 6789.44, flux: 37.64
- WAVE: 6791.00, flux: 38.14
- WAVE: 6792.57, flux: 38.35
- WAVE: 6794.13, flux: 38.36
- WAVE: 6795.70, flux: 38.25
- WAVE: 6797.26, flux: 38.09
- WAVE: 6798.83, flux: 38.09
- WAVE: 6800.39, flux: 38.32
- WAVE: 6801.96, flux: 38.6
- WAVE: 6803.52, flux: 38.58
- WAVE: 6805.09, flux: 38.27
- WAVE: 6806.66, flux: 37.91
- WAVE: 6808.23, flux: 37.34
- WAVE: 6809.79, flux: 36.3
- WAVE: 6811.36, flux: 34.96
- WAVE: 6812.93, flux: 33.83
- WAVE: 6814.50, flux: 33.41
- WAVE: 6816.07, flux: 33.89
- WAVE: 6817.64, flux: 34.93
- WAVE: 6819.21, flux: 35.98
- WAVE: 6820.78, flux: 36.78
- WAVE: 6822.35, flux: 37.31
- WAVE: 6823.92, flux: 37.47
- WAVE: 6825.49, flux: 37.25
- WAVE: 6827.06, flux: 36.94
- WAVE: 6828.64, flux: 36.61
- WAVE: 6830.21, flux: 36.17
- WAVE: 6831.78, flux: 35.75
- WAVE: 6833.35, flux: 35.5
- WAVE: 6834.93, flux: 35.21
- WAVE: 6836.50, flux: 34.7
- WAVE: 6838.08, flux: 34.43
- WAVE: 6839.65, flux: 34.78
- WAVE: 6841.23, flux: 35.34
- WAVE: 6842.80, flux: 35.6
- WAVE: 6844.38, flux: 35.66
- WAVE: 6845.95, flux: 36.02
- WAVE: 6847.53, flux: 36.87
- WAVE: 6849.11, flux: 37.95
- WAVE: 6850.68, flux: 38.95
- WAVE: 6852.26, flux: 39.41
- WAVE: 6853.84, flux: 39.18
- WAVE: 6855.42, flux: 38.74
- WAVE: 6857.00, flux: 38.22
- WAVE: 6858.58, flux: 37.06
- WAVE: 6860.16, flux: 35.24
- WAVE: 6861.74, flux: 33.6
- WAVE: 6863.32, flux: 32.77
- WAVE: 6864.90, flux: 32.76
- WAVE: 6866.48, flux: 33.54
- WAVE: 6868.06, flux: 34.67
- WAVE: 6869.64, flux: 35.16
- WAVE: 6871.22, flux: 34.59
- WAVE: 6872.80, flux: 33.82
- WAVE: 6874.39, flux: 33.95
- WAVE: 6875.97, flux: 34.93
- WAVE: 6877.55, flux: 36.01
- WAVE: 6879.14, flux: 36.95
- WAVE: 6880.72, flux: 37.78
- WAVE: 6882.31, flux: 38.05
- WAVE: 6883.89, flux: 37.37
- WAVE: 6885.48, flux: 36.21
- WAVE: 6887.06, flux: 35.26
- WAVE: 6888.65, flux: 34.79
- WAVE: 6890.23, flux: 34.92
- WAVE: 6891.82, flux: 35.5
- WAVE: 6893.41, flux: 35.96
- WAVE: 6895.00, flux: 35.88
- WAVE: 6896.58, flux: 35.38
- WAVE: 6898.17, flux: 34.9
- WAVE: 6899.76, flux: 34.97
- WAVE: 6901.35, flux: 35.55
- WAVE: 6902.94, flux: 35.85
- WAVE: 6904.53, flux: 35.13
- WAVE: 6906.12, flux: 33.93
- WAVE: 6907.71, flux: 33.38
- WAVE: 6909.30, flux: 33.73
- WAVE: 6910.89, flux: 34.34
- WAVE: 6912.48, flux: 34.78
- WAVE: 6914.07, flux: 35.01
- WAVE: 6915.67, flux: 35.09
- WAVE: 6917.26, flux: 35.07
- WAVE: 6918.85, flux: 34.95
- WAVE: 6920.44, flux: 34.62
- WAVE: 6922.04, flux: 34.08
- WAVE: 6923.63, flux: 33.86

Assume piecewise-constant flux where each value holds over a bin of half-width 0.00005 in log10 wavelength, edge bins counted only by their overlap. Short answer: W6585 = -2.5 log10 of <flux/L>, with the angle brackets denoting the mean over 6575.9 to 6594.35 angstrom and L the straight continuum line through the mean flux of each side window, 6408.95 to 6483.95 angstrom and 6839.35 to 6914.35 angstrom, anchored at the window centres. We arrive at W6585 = 0.09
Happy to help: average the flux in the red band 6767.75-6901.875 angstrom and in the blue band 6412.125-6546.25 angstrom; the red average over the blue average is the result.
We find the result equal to 1.10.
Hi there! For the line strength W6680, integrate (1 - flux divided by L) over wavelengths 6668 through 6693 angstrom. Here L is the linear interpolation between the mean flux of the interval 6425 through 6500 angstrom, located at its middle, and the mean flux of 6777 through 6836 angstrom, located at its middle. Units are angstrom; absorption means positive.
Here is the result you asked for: 0.7 angstrom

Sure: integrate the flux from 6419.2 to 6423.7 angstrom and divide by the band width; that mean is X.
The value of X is 30.6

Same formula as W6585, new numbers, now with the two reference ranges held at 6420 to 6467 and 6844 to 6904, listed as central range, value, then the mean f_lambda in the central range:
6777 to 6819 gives -0.049 mag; 36.9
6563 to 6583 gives 0.029 mag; 32.5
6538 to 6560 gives -0.048 mag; 34.7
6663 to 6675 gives 0.023 mag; 33.5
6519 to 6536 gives 0.015 mag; 32.6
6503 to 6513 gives -0.034 mag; 33.9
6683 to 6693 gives -0.005 mag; 34.5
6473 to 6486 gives -0.055 mag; 34.3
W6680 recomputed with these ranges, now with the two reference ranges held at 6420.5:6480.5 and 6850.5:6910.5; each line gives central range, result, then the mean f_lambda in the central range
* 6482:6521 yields 0.6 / 32.8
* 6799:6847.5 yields -1.3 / 36.2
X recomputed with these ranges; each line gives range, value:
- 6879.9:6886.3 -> 37.4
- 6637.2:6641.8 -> 33.1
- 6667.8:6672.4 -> 33.4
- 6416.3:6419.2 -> 31.1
